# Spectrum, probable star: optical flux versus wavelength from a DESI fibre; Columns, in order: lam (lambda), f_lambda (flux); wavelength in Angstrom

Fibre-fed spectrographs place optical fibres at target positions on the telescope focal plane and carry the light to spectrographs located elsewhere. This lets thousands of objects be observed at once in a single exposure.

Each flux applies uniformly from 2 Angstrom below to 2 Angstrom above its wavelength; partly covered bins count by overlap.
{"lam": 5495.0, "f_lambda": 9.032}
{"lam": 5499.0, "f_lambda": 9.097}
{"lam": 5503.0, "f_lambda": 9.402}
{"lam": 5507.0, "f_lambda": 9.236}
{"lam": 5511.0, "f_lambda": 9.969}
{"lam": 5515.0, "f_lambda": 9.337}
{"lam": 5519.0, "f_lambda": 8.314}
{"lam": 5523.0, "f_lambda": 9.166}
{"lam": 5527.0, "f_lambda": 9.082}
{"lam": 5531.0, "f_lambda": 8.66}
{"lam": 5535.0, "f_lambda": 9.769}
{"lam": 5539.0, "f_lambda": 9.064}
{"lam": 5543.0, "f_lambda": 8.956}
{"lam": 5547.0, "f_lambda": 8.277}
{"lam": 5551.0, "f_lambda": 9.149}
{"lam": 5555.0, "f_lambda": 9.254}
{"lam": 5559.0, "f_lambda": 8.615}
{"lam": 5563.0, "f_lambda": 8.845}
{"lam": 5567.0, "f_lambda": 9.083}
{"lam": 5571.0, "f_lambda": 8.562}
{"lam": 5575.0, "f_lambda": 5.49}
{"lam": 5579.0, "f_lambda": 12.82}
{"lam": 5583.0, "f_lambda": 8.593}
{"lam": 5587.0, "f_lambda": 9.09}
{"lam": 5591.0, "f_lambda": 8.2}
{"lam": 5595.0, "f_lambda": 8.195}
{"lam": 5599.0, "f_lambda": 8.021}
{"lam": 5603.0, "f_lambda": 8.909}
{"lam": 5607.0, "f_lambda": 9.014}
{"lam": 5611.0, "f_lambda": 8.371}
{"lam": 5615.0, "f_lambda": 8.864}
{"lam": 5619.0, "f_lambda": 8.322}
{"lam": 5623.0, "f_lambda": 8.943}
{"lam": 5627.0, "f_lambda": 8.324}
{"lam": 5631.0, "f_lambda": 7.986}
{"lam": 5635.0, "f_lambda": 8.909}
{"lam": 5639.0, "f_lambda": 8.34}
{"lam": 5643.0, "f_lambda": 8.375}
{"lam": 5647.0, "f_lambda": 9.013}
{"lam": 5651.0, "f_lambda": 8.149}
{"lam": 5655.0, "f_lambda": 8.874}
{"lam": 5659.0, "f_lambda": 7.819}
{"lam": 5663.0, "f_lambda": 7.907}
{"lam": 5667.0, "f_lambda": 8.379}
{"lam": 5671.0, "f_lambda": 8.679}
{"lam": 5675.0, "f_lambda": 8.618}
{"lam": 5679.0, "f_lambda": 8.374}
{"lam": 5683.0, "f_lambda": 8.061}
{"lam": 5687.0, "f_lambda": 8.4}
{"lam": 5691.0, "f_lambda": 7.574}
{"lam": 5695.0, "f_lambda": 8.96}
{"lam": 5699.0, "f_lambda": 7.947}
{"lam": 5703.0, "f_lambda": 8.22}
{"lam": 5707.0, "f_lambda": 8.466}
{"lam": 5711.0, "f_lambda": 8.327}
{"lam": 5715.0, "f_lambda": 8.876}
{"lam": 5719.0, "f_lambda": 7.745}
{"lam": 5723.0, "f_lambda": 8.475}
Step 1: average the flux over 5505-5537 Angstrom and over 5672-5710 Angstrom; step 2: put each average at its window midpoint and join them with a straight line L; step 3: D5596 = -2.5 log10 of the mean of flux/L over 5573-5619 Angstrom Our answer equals 0.02 mag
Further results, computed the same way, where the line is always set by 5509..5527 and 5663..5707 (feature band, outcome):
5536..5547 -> 0.01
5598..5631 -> 0.01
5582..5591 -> 0.01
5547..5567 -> 0.01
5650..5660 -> 0.02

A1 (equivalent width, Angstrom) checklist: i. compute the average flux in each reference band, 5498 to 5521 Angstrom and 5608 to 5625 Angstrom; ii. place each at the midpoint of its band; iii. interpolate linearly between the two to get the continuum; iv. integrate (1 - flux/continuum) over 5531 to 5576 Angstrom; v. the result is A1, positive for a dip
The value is 1.4 Angstrom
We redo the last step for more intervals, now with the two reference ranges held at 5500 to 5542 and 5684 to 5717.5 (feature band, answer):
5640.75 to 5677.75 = 0.5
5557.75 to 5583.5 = 0.2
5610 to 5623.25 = 0.2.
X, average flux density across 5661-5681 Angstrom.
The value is 8.39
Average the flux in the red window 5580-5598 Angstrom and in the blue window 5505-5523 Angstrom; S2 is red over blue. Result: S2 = 0.9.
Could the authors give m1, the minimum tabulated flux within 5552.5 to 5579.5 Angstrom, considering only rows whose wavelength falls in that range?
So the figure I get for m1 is 5.49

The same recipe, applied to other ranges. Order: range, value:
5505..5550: 8.277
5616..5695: 7.574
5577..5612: 8.021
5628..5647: 7.986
